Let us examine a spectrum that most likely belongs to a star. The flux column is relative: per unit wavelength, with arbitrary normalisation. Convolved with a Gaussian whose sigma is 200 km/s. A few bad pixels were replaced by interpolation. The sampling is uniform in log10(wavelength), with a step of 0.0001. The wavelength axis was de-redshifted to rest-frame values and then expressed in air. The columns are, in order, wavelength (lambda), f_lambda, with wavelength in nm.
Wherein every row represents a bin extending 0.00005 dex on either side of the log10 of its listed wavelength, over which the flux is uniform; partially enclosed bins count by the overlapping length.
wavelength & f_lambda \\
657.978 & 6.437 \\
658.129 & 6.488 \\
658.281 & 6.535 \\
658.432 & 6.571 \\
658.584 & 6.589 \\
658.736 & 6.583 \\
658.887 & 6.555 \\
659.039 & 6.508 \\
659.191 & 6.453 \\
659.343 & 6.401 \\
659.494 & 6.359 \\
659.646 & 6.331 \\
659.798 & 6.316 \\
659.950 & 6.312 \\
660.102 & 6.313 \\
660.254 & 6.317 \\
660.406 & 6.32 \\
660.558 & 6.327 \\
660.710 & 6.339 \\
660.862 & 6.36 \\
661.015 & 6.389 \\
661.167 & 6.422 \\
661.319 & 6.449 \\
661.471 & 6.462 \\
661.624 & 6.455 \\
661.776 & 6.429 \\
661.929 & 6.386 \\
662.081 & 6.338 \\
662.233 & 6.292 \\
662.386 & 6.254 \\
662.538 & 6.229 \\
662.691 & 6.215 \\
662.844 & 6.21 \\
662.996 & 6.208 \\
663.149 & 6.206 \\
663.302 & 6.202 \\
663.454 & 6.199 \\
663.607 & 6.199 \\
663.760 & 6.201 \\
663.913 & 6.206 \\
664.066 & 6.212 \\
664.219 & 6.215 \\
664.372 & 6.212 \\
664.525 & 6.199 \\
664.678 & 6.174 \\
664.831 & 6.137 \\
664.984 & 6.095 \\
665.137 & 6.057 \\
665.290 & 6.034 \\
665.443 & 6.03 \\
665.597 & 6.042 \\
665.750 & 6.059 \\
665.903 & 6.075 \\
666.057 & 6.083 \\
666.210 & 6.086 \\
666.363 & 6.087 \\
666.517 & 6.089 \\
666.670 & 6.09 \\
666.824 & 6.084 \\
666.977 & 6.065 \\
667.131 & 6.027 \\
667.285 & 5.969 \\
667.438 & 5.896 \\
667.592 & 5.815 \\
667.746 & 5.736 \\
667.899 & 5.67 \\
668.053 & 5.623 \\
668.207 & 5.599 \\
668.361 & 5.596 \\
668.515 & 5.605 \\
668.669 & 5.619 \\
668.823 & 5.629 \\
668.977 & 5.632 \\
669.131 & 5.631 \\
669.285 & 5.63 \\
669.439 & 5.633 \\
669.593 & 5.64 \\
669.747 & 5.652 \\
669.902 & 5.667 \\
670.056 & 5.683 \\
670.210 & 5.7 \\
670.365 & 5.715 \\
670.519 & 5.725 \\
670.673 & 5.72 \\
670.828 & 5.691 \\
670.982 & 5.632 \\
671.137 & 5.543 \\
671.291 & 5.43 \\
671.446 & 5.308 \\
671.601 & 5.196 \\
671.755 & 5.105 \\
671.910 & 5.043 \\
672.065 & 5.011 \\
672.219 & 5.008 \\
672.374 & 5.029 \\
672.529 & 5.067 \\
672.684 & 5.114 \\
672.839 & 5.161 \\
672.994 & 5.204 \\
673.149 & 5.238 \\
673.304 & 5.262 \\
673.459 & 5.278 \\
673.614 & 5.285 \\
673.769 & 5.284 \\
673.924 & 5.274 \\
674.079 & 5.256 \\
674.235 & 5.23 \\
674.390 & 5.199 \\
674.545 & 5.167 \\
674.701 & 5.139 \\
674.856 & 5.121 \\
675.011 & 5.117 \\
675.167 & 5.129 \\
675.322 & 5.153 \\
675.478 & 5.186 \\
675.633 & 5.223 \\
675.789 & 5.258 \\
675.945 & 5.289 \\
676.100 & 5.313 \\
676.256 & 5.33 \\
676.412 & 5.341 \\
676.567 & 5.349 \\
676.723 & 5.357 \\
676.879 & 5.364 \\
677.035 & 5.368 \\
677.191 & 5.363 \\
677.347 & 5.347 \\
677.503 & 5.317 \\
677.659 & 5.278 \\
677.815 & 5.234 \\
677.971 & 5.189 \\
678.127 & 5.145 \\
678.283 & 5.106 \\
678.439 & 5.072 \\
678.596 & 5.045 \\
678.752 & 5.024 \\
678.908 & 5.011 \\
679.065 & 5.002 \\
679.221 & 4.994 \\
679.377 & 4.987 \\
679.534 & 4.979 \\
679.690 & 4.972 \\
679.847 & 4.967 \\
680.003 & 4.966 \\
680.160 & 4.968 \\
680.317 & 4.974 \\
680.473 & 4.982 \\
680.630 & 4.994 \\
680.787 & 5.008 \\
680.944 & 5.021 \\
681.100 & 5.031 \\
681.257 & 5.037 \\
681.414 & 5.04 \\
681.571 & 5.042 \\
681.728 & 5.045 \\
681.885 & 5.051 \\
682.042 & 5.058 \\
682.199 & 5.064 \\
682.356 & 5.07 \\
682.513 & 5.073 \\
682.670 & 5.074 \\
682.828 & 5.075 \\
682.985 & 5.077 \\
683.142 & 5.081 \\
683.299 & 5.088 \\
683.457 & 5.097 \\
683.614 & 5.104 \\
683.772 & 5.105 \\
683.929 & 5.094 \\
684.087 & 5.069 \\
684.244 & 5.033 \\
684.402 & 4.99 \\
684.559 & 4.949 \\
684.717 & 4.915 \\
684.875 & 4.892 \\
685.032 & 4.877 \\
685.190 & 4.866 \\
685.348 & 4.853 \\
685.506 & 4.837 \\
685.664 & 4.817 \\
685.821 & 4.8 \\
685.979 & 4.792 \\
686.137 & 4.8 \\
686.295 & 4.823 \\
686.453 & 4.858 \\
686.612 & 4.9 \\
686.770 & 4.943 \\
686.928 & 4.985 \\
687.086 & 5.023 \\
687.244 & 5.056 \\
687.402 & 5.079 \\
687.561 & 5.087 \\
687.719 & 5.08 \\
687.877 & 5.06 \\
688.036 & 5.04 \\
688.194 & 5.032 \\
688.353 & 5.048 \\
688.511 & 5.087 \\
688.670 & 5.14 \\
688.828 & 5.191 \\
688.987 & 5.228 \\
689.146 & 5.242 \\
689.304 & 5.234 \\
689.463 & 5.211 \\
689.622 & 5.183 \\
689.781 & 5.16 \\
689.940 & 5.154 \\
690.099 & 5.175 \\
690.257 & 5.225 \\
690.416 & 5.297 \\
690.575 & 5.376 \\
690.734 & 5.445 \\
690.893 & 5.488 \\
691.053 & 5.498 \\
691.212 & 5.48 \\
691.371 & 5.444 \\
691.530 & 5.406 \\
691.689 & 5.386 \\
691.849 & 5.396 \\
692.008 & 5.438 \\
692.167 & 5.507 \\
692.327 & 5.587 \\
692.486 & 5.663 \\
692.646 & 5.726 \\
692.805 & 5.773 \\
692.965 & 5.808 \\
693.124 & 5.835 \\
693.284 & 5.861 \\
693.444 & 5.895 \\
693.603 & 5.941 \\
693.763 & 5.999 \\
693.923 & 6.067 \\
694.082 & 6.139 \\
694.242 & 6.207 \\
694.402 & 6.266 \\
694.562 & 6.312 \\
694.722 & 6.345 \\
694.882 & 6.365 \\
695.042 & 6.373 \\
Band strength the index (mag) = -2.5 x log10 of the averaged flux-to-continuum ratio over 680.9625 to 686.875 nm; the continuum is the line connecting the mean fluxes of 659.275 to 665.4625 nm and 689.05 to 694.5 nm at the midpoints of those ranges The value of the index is 0.158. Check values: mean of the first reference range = 6.27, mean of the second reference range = 5.58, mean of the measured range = 4.98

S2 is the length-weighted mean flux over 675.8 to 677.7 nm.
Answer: 5.33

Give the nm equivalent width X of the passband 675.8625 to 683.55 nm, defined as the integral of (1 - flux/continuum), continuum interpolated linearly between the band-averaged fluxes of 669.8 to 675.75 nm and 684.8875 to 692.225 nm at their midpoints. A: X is 0.16 nm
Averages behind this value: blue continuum 5.3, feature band 5.12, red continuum 5.13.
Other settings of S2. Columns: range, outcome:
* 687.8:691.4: 5.23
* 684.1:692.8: 5.15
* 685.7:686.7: 4.83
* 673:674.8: 5.24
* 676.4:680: 5.16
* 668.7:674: 5.41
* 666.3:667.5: 6.04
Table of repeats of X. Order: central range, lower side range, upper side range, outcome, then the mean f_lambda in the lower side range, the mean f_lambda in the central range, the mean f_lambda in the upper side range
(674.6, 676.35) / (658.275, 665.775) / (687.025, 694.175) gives 0.200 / 6.3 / 5.2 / 5.41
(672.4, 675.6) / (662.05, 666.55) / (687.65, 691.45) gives 0.337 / 6.16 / 5.19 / 5.23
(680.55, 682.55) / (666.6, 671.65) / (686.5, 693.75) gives 0.161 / 5.69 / 5.04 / 5.33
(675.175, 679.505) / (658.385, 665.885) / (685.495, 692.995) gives 0.365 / 6.29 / 5.21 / 5.21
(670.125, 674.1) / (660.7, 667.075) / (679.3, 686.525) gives 0.252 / 6.21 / 5.32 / 4.98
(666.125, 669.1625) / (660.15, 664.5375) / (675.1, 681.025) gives 0.040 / 6.29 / 5.83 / 5.15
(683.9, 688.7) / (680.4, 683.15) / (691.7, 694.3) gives 0.346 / 5.04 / 4.96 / 5.79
